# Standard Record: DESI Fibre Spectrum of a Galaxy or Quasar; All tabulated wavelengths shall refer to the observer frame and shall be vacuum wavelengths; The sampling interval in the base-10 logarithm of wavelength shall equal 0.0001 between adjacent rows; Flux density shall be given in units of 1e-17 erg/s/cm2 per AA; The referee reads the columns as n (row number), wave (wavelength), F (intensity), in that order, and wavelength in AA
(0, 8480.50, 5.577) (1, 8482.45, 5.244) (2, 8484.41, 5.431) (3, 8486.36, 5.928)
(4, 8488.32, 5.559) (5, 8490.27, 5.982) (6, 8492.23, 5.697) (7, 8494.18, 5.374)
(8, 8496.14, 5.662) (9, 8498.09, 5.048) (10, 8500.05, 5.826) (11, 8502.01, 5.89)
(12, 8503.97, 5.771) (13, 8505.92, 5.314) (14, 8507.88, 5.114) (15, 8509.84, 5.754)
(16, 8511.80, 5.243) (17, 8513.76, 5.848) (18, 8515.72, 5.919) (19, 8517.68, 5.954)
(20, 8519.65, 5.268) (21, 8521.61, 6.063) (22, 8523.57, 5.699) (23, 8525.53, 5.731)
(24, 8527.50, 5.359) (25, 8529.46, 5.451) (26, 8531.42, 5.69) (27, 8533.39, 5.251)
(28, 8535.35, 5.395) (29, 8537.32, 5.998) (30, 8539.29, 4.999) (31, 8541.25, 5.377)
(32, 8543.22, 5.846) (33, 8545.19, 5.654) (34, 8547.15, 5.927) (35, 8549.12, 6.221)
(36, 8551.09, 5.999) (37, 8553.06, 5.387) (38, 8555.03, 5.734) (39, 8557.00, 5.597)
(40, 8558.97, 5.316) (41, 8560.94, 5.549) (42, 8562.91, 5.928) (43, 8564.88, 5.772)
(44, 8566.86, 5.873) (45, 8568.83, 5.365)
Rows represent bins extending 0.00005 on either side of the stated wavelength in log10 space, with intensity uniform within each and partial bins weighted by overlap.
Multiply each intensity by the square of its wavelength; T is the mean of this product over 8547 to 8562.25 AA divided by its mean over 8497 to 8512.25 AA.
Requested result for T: 1.0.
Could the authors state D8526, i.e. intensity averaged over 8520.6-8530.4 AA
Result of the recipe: 5.66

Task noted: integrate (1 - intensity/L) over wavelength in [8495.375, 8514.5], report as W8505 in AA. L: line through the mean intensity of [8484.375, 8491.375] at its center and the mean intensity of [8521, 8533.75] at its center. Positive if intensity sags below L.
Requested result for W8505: 0.52 AA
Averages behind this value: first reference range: 5.76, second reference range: 5.61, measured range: 5.54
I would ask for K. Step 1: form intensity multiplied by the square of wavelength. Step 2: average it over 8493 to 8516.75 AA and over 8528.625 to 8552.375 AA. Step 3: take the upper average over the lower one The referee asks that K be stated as 1.0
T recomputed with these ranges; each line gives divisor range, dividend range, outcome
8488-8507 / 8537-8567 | 1.03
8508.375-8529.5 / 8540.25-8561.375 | 1.01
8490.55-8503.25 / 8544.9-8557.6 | 1.05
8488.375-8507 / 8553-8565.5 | 1.02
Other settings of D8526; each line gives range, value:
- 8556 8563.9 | 5.6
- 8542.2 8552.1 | 5.93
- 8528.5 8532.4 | 5.58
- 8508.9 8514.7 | 5.61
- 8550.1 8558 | 5.68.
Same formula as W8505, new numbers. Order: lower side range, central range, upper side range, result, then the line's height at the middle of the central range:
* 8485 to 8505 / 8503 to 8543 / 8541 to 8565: 0.92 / 5.7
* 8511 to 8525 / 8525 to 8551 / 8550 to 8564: 0.30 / 5.68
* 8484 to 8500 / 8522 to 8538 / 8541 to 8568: 0.29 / 5.68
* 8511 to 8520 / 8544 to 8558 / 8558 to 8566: -0.34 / 5.65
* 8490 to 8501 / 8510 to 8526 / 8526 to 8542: -0.63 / 5.5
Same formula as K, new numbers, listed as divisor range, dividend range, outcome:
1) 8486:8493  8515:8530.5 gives 0.99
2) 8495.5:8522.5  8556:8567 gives 1.02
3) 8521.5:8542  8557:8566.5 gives 1.03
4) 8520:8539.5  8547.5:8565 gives 1.03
